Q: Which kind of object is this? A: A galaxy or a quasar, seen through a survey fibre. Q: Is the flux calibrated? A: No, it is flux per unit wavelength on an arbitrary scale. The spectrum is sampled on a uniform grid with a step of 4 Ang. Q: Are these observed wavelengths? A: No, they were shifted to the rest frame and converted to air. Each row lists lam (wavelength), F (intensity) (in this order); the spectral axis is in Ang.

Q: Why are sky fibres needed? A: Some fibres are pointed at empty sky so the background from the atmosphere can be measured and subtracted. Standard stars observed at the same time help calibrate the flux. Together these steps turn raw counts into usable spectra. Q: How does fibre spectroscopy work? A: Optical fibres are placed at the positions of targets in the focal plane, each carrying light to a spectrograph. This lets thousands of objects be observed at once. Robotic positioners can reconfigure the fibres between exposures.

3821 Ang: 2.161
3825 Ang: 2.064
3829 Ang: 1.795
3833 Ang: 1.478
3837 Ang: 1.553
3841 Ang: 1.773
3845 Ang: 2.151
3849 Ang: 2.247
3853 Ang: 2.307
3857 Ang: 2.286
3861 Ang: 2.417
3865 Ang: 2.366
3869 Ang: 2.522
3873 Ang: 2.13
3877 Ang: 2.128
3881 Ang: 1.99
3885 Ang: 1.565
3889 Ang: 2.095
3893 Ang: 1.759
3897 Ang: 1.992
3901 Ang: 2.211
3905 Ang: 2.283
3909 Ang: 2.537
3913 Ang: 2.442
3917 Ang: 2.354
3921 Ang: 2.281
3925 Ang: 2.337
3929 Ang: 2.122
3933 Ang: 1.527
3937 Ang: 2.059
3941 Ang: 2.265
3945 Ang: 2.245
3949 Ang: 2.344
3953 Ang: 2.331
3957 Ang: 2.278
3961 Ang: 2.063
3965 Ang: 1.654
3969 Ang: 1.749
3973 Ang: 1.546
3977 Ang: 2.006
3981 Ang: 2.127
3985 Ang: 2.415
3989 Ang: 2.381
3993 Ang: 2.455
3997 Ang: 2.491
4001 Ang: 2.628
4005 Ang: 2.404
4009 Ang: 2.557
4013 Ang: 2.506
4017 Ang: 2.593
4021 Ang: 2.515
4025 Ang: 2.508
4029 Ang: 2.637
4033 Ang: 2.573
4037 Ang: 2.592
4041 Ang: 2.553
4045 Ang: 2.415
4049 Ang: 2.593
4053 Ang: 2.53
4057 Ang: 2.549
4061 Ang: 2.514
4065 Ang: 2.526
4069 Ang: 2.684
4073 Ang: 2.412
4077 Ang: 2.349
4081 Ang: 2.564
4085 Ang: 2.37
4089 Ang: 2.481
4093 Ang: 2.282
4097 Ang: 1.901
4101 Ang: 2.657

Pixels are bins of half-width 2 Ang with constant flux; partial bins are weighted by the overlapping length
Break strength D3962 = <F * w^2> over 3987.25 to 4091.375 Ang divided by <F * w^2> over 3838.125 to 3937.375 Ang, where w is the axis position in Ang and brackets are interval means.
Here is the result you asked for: 1.3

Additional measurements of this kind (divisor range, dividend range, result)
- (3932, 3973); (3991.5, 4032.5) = 1.28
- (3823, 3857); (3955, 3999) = 1.16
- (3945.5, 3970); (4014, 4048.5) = 1.26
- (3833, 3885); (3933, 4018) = 1.12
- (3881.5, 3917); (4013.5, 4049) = 1.28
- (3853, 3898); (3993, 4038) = 1.28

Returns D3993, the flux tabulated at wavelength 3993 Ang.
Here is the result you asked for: 2.455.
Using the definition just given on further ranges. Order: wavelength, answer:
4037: 2.592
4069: 2.684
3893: 1.759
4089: 2.481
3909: 2.537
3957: 2.278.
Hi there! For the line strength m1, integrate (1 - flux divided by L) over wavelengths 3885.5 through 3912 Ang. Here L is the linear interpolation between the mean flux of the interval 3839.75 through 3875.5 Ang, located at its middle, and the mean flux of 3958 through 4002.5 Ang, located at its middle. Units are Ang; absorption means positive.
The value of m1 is 1.1 Ang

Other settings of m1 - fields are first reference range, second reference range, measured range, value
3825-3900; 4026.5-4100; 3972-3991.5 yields 1.4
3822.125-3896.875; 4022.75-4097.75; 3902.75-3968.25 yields 0.5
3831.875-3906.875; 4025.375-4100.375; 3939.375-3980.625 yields 3.8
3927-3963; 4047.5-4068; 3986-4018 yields -2.1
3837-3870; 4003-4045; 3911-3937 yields 1.9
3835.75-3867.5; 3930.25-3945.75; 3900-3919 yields -2.9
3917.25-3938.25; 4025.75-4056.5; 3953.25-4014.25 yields 2.8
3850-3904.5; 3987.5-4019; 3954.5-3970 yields 2.8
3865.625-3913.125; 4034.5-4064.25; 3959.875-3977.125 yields 4.2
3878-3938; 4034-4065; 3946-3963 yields -0.1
